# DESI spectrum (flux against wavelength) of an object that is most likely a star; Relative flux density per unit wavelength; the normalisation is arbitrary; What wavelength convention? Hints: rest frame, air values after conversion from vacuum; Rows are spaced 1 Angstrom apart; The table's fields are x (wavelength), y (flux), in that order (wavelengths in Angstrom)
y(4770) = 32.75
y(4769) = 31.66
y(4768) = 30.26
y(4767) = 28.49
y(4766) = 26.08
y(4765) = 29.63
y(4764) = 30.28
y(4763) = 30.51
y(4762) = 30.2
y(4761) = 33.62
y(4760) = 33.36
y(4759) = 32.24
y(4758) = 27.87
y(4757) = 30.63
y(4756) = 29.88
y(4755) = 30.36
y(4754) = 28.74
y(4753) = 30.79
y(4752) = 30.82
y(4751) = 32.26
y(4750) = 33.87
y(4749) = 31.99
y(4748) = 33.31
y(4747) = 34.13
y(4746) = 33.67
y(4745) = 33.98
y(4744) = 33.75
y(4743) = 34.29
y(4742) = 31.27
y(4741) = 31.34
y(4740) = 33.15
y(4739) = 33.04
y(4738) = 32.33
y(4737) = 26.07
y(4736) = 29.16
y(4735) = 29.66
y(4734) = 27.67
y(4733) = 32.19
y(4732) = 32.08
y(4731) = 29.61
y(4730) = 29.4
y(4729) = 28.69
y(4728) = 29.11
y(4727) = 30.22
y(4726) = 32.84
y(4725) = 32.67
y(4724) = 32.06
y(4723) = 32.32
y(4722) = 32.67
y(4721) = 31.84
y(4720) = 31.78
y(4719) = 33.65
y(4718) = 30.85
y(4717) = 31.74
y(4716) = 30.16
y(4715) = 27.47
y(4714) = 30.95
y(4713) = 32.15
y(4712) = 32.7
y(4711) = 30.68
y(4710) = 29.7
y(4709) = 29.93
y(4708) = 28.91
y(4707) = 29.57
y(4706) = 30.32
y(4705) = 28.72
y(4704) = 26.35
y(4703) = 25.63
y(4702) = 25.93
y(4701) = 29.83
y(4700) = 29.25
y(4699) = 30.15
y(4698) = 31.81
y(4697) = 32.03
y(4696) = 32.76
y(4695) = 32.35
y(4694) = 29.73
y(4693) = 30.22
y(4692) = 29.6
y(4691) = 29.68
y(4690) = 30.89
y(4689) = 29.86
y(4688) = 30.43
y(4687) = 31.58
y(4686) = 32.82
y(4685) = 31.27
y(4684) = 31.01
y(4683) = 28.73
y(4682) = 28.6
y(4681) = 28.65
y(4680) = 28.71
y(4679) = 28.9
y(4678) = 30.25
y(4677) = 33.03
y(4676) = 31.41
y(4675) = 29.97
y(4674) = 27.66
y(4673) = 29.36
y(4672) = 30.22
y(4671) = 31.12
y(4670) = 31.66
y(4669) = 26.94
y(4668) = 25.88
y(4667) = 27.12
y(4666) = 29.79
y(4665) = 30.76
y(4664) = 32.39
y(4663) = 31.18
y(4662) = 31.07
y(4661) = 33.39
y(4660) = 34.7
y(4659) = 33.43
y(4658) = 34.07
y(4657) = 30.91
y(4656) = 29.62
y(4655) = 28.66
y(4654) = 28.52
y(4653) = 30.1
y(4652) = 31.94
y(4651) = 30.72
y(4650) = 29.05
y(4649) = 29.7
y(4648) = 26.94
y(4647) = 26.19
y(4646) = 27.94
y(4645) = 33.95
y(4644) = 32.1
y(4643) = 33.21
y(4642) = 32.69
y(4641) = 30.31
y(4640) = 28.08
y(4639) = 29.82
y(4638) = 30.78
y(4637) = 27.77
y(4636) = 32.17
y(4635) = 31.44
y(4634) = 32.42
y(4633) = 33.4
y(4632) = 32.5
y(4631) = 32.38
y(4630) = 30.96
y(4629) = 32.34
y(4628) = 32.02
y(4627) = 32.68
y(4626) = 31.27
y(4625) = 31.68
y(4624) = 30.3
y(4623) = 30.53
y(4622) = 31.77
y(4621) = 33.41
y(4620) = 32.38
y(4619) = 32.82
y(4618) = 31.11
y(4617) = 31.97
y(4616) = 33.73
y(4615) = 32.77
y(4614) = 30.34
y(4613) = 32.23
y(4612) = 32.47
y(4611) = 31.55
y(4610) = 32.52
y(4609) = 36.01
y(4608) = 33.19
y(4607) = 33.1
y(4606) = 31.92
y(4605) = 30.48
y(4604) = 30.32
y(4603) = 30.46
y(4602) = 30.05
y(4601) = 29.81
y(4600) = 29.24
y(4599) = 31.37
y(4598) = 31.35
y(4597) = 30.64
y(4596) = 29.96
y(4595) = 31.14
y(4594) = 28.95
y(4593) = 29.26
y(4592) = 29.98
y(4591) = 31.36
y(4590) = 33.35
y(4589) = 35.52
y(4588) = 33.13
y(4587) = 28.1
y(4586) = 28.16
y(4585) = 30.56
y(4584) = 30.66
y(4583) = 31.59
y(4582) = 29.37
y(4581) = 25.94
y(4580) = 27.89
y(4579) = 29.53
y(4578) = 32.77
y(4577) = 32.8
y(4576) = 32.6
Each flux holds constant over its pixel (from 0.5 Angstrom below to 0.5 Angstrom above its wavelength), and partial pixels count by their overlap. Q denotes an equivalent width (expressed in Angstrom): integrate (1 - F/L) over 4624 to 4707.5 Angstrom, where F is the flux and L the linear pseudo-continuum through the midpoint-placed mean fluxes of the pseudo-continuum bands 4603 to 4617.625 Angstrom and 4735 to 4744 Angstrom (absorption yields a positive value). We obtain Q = 3.8 Angstrom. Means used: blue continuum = 32.3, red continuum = 31.4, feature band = 30.4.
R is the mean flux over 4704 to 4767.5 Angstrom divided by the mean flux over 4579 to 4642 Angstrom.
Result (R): 0.99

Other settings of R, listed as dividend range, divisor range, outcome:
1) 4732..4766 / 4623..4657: 1.02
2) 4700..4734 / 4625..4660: 0.98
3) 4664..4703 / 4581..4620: 0.96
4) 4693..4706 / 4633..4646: 0.95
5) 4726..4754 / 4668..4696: 1.04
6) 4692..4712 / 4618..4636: 0.93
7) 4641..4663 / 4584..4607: 1.01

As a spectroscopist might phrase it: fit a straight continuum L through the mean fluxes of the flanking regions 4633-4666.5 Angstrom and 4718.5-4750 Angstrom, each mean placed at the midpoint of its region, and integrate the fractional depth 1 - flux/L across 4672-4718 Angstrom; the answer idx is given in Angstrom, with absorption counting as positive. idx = 1.8 Angstrom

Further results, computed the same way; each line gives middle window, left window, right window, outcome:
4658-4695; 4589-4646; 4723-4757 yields 1.22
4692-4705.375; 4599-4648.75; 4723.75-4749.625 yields 0.78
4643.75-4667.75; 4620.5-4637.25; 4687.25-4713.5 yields 0.44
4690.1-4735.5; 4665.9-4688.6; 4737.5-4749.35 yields 1.63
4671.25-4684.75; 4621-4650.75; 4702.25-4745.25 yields 0.46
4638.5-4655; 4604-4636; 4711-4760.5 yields 1.00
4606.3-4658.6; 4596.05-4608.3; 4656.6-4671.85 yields -0.73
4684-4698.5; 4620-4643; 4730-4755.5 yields 0.20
